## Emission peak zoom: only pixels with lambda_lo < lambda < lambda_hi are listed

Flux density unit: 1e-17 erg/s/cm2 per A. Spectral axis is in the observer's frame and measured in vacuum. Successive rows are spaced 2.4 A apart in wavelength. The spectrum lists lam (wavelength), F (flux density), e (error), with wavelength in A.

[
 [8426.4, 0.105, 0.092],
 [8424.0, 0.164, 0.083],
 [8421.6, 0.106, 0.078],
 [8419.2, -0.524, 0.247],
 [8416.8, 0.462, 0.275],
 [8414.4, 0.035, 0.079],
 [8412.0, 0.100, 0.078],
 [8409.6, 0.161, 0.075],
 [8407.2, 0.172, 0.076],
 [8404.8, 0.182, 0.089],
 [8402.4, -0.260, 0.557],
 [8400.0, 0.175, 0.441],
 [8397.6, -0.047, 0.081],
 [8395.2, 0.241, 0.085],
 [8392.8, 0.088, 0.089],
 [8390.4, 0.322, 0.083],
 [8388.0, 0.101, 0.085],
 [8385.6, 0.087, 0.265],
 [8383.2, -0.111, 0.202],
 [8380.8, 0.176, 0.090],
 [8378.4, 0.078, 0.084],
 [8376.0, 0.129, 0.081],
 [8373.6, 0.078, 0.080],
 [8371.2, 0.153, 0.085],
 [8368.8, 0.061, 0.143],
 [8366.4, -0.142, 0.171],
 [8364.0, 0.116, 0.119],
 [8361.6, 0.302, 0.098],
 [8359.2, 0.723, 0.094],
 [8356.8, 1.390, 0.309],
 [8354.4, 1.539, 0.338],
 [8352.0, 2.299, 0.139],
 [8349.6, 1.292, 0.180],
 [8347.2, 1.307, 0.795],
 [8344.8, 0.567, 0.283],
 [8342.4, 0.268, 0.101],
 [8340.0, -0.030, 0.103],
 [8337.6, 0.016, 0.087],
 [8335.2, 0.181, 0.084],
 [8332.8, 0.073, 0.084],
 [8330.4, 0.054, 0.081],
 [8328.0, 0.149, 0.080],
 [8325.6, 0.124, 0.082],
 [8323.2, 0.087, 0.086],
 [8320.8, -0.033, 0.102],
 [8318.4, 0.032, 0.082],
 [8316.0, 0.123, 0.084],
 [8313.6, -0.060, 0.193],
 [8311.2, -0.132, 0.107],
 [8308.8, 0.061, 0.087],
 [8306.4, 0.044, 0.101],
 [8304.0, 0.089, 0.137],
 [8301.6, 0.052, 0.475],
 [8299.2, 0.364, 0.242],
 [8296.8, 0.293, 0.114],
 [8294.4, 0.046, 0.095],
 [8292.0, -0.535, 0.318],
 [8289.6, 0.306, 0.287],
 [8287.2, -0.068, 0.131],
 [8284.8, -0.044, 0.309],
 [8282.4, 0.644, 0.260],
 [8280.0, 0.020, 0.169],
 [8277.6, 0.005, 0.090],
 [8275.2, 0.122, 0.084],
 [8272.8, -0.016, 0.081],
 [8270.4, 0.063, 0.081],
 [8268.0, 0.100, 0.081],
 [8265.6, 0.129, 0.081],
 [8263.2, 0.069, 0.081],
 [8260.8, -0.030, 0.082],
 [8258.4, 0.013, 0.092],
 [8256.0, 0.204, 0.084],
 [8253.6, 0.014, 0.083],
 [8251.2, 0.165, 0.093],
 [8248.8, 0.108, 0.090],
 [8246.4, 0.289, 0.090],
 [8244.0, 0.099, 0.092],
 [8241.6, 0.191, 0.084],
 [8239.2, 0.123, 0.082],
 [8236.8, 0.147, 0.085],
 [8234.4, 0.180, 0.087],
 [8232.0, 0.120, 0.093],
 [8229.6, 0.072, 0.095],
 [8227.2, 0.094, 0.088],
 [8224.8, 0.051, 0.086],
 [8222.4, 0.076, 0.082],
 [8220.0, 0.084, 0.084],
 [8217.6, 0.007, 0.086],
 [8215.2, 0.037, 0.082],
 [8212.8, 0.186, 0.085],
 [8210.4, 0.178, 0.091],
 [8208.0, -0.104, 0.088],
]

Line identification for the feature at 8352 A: [O II] 3727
